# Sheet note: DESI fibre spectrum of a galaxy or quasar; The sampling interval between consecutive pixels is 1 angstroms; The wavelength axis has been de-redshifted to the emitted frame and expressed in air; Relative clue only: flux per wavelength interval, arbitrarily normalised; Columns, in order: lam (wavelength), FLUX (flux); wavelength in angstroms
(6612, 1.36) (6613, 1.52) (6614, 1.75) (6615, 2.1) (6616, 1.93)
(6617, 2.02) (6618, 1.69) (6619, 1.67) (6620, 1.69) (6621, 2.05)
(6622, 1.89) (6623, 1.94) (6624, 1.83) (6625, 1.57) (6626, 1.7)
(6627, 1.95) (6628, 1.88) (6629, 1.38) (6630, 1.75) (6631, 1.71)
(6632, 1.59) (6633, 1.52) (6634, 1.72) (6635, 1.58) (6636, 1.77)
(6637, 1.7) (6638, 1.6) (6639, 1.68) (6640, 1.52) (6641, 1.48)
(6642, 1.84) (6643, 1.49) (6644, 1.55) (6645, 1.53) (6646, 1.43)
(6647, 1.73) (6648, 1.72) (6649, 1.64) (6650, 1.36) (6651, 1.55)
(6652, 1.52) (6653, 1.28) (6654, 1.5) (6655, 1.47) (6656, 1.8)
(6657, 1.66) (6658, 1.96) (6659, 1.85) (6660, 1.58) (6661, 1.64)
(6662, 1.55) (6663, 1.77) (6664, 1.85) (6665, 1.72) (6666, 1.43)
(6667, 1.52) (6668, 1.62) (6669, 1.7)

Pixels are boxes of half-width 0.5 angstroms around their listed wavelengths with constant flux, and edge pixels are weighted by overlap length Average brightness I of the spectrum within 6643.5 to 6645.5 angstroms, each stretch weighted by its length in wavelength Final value 1.54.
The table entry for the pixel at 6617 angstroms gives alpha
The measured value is 2.02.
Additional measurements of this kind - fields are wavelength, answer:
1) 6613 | 1.52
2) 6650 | 1.36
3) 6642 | 1.84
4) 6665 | 1.72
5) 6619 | 1.67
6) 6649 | 1.64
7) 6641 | 1.48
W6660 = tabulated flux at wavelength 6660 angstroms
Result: 1.58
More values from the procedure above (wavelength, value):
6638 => 1.6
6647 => 1.73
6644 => 1.55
